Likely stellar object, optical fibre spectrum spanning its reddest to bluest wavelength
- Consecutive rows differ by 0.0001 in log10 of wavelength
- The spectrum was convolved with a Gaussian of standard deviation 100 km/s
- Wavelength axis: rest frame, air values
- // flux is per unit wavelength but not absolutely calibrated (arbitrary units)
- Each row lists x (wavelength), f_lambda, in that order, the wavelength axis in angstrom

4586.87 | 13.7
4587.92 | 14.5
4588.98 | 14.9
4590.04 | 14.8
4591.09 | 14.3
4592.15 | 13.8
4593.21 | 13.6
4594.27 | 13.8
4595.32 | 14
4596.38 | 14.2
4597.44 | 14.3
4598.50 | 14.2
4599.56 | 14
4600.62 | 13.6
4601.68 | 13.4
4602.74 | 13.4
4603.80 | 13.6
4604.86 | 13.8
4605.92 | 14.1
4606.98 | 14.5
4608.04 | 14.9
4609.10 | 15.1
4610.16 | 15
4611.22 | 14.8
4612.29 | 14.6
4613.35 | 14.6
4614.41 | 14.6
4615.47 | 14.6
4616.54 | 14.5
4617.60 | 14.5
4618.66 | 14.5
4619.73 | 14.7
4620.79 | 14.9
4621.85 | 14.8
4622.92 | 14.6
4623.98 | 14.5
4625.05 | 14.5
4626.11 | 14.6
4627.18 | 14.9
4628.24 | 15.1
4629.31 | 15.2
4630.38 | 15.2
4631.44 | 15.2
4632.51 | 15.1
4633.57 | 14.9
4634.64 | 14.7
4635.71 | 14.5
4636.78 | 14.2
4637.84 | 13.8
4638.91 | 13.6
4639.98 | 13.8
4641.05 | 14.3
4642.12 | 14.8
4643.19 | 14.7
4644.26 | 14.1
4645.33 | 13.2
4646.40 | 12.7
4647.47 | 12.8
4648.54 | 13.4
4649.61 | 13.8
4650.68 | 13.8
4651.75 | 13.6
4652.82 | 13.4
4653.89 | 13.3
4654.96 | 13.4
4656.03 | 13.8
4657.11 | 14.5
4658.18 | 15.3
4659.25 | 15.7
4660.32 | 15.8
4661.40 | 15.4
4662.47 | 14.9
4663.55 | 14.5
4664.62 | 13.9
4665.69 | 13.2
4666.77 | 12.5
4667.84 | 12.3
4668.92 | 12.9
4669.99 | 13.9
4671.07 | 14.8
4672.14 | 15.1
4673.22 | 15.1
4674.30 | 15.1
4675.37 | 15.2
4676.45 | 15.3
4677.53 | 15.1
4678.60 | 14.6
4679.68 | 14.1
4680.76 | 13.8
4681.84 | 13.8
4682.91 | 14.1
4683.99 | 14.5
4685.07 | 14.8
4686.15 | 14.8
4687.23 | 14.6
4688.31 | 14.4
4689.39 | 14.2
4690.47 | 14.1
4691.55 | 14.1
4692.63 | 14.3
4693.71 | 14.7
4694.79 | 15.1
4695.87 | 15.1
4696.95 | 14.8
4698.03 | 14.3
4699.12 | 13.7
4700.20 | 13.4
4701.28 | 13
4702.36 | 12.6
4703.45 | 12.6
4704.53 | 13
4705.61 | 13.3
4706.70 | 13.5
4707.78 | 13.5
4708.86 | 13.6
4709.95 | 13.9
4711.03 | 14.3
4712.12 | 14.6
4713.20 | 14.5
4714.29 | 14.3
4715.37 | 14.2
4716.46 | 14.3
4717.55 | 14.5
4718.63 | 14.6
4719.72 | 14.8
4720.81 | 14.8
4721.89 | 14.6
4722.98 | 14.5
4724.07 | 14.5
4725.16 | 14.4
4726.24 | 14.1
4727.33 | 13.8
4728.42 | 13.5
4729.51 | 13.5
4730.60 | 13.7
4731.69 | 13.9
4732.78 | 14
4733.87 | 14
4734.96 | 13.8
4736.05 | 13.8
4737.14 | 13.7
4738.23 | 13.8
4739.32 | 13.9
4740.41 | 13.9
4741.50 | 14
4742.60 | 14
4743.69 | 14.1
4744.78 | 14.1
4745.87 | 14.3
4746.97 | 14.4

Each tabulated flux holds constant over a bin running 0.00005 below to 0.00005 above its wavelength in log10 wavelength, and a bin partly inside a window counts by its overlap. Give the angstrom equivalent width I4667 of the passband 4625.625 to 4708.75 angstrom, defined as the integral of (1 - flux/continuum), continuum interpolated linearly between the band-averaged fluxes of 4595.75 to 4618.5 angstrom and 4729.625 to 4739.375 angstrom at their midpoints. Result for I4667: -0.7 angstrom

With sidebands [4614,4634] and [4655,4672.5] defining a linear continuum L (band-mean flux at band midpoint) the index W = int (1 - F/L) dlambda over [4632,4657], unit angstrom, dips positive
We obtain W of 1.0 angstrom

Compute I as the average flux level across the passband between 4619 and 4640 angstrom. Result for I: 14.7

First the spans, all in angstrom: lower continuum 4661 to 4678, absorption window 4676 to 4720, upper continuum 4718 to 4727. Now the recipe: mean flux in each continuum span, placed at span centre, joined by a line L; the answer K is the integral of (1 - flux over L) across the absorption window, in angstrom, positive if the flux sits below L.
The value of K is 0.8 angstrom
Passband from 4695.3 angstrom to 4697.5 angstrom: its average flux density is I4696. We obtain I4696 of 15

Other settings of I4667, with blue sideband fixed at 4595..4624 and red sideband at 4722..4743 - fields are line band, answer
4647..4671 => 0.45 angstrom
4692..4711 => 0.34 angstrom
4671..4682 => -0.48 angstrom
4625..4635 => -0.47 angstrom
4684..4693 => -0.21 angstrom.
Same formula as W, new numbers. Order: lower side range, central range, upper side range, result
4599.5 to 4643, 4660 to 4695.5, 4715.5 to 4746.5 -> -0.24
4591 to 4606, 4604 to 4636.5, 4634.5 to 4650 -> -1.98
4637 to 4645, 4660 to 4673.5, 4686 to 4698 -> 0.20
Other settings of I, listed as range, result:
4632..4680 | 14.2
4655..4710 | 14.2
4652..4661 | 14.4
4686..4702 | 14.3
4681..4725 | 14.2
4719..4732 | 14.2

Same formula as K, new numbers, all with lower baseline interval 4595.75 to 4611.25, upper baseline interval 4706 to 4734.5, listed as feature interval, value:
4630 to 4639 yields -0.3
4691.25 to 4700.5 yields -0.2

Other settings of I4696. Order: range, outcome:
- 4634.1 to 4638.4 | 14.3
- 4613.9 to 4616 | 14.6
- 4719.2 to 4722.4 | 14.8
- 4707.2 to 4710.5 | 13.7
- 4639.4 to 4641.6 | 14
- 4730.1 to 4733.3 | 13.9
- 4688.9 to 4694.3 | 14.3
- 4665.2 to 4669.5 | 12.7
